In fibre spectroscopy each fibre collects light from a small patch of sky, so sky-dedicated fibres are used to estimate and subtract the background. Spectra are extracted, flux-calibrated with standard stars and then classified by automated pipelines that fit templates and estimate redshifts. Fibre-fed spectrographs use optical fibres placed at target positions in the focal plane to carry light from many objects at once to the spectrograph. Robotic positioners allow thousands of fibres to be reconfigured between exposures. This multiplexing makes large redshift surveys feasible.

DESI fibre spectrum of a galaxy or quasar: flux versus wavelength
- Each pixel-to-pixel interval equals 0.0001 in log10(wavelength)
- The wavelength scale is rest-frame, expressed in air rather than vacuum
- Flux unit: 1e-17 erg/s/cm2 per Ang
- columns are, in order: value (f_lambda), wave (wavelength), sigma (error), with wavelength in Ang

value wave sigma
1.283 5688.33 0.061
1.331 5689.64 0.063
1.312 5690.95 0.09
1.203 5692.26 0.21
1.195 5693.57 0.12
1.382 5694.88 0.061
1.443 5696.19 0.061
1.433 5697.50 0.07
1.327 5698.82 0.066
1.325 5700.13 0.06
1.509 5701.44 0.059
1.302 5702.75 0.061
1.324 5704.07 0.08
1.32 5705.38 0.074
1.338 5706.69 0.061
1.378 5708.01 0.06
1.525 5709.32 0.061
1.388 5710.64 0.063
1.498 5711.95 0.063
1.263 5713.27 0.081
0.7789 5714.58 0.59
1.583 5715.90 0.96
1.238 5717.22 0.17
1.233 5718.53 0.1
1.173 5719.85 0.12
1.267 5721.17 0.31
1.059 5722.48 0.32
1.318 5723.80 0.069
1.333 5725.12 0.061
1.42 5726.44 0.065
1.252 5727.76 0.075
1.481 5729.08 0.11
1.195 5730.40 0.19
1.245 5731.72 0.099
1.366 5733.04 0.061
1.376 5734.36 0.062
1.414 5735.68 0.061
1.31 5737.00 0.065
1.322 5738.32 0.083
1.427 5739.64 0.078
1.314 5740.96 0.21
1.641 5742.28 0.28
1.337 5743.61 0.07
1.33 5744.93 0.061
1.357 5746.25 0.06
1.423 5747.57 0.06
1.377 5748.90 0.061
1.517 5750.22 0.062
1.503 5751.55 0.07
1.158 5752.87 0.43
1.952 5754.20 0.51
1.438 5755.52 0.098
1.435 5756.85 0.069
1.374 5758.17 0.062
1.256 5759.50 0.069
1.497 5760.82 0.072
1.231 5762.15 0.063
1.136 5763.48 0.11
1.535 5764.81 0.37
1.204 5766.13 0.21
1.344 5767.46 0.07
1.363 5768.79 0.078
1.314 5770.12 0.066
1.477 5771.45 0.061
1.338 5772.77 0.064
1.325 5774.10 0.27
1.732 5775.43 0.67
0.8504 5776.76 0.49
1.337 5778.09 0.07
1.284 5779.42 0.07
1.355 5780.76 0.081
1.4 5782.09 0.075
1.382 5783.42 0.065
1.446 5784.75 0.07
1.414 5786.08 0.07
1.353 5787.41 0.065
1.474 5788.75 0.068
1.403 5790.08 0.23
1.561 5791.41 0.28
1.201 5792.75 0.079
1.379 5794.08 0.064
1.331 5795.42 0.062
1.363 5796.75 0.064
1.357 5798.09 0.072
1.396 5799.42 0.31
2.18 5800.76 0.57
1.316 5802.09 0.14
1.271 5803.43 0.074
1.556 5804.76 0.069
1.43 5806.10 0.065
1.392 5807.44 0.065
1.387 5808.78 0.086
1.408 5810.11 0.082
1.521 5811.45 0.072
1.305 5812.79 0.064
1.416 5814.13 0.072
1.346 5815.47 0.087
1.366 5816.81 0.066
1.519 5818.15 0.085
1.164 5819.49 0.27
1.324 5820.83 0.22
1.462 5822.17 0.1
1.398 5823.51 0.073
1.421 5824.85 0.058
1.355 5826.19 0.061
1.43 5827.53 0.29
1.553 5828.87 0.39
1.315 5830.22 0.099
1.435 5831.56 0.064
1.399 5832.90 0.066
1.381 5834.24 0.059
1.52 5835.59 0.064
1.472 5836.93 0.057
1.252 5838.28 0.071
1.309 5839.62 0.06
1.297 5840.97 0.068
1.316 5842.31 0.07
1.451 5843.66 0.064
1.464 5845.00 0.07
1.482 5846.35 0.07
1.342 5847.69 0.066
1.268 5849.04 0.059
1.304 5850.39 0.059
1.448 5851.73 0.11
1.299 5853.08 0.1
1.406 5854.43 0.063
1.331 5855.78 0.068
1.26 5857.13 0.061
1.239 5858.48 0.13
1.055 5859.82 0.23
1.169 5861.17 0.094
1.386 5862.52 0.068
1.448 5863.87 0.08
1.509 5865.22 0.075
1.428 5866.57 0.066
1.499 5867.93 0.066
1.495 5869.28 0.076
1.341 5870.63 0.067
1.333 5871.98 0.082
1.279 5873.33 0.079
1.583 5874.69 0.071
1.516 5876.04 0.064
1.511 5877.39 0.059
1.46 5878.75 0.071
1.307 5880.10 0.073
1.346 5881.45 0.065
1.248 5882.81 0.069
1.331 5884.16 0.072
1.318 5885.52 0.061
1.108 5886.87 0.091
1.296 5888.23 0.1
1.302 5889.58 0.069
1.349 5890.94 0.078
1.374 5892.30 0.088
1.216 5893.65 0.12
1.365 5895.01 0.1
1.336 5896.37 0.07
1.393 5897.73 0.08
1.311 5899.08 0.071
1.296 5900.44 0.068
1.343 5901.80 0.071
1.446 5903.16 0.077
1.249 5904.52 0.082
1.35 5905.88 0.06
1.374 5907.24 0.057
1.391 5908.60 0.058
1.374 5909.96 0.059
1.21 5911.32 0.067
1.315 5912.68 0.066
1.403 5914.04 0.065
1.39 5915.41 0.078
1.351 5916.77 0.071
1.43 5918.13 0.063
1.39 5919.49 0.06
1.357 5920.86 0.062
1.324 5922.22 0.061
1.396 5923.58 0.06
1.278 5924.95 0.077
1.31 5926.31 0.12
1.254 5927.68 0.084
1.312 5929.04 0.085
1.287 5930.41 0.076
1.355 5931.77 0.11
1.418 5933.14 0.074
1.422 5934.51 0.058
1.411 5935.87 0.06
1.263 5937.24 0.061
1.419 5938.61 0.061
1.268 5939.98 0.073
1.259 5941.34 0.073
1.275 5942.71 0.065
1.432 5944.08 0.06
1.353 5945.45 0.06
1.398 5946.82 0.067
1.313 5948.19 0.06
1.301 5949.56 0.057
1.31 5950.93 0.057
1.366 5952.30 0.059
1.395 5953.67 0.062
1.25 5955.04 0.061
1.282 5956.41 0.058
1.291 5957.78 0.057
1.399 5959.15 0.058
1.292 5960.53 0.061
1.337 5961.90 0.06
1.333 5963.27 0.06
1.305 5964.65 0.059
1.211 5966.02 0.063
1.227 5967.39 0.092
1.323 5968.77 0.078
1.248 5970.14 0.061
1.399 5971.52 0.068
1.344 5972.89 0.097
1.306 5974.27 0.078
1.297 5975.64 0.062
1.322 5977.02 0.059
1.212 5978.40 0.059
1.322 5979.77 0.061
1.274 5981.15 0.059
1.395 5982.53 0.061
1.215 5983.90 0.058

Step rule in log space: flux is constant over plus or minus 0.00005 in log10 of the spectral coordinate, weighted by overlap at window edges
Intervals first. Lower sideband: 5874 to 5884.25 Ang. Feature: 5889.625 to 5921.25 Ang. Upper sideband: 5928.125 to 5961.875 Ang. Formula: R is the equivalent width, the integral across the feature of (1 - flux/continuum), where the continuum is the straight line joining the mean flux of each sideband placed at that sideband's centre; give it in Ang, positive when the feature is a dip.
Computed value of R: 0.8 Ang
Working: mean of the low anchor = 1.42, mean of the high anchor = 1.34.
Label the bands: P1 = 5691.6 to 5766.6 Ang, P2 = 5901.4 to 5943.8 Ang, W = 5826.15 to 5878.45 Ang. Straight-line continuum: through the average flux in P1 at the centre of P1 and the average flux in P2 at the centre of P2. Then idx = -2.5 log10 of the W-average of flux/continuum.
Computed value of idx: -0.029 mag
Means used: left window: 1.35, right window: 1.34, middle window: 1.38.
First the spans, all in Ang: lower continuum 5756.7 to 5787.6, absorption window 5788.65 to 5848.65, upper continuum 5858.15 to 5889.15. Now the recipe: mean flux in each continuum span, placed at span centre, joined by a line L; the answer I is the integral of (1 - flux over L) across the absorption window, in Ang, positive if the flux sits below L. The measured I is -2.5 Ang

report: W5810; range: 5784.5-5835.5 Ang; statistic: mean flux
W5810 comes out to 1.41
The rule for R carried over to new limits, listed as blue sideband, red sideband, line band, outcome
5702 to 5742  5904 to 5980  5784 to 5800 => -0.8 Ang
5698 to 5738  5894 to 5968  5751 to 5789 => -1.5 Ang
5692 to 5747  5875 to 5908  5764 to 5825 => -2.5 Ang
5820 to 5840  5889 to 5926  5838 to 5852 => 0.3 Ang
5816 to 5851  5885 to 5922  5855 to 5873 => 0.2 Ang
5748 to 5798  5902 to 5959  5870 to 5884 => -0.4 Ang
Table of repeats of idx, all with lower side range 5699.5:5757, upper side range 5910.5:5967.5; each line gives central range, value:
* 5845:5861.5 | 0.03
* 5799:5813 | -0.10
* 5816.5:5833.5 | -0.04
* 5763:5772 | 0.01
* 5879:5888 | 0.04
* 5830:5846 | -0.04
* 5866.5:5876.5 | -0.07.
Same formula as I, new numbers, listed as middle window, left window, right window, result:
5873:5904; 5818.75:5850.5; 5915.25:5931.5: 0.15 Ang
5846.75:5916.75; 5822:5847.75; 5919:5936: 1.37 Ang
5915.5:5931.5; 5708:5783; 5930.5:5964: 0.02 Ang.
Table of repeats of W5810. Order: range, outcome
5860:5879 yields 1.41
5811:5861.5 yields 1.36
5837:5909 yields 1.35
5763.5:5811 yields 1.39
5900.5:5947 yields 1.35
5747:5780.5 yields 1.38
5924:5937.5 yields 1.33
